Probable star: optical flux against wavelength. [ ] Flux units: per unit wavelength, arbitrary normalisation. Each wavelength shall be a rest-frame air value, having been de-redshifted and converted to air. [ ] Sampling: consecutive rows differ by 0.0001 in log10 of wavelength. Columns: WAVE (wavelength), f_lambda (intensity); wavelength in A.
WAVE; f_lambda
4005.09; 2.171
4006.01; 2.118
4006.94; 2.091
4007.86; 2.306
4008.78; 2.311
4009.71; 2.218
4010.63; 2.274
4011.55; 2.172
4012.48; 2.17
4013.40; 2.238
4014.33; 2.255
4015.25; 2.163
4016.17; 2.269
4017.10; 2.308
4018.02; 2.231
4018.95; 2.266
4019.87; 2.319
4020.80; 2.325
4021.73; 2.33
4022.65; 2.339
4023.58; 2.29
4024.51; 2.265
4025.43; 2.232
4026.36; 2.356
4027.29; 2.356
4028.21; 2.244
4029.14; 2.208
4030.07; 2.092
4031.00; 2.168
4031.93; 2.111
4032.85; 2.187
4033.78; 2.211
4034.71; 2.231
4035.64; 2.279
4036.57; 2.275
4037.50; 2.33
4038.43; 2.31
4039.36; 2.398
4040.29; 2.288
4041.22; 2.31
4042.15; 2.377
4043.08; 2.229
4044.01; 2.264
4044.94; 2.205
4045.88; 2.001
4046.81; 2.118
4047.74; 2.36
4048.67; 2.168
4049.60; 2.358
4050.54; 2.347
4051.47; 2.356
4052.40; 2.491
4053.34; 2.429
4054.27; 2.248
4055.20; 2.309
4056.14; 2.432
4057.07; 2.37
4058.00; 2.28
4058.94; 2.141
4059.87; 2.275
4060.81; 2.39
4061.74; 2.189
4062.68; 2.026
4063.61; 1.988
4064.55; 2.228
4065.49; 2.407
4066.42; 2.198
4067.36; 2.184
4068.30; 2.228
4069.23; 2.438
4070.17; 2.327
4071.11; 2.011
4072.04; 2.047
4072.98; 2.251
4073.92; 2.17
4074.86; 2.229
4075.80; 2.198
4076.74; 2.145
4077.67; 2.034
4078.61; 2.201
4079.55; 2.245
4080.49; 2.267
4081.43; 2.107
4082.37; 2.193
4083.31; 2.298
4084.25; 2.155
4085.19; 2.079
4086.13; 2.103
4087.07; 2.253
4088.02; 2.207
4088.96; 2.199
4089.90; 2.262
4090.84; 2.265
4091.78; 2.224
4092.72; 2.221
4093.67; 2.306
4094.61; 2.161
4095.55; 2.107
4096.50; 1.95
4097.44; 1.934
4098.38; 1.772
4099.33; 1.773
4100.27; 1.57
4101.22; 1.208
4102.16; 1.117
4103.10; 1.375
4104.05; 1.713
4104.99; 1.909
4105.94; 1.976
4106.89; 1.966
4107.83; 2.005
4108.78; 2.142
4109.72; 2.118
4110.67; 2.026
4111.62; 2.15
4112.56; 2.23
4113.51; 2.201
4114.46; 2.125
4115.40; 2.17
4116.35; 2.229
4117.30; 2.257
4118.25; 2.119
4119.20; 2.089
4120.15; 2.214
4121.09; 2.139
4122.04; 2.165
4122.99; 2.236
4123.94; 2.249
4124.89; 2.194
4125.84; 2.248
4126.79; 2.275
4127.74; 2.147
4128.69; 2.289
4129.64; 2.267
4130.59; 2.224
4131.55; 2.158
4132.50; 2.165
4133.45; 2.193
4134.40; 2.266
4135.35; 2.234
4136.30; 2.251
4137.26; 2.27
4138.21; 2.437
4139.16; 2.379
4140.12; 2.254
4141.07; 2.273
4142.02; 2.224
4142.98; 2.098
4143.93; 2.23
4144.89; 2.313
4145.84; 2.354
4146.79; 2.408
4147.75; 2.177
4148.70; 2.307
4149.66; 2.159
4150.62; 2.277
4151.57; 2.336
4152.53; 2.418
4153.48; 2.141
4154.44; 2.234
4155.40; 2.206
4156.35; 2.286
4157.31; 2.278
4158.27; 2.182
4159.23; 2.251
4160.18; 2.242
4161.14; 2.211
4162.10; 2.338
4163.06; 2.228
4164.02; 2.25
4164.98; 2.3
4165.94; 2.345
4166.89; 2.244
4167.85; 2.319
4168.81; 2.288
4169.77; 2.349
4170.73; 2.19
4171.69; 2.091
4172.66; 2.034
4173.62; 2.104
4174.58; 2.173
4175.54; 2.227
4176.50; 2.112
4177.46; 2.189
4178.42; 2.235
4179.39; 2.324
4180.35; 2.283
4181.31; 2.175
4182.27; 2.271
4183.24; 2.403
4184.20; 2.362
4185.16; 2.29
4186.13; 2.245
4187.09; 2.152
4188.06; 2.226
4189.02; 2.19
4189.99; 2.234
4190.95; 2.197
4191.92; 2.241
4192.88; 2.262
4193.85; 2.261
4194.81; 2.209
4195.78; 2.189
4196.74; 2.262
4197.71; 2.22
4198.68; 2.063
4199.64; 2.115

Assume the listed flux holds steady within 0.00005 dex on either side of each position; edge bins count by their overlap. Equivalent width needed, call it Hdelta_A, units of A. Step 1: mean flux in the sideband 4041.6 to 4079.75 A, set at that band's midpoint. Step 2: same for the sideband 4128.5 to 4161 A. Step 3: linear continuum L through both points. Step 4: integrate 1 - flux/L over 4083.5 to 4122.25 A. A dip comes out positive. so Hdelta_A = 3.8 A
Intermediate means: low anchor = 2.24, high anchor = 2.26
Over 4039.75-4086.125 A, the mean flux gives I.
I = 2.24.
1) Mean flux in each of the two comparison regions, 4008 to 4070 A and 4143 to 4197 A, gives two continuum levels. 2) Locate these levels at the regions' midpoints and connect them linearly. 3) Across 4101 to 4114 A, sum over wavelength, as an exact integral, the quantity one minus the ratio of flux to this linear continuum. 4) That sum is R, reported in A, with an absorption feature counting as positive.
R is 2.2 A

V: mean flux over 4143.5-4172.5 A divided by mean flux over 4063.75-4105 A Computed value 1.1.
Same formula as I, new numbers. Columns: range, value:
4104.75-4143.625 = 2.19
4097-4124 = 1.97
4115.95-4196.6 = 2.24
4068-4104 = 2.06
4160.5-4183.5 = 2.23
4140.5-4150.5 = 2.26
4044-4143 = 2.16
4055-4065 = 2.24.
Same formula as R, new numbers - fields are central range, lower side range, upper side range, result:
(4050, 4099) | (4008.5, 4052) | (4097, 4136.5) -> -1.3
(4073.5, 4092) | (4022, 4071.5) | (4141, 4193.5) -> 0.5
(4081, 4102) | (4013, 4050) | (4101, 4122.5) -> 0.2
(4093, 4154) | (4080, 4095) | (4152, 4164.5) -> 3.0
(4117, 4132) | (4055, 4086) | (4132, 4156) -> 0.3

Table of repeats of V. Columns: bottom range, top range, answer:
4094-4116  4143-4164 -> 1.19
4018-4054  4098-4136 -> 0.90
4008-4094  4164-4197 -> 1.00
